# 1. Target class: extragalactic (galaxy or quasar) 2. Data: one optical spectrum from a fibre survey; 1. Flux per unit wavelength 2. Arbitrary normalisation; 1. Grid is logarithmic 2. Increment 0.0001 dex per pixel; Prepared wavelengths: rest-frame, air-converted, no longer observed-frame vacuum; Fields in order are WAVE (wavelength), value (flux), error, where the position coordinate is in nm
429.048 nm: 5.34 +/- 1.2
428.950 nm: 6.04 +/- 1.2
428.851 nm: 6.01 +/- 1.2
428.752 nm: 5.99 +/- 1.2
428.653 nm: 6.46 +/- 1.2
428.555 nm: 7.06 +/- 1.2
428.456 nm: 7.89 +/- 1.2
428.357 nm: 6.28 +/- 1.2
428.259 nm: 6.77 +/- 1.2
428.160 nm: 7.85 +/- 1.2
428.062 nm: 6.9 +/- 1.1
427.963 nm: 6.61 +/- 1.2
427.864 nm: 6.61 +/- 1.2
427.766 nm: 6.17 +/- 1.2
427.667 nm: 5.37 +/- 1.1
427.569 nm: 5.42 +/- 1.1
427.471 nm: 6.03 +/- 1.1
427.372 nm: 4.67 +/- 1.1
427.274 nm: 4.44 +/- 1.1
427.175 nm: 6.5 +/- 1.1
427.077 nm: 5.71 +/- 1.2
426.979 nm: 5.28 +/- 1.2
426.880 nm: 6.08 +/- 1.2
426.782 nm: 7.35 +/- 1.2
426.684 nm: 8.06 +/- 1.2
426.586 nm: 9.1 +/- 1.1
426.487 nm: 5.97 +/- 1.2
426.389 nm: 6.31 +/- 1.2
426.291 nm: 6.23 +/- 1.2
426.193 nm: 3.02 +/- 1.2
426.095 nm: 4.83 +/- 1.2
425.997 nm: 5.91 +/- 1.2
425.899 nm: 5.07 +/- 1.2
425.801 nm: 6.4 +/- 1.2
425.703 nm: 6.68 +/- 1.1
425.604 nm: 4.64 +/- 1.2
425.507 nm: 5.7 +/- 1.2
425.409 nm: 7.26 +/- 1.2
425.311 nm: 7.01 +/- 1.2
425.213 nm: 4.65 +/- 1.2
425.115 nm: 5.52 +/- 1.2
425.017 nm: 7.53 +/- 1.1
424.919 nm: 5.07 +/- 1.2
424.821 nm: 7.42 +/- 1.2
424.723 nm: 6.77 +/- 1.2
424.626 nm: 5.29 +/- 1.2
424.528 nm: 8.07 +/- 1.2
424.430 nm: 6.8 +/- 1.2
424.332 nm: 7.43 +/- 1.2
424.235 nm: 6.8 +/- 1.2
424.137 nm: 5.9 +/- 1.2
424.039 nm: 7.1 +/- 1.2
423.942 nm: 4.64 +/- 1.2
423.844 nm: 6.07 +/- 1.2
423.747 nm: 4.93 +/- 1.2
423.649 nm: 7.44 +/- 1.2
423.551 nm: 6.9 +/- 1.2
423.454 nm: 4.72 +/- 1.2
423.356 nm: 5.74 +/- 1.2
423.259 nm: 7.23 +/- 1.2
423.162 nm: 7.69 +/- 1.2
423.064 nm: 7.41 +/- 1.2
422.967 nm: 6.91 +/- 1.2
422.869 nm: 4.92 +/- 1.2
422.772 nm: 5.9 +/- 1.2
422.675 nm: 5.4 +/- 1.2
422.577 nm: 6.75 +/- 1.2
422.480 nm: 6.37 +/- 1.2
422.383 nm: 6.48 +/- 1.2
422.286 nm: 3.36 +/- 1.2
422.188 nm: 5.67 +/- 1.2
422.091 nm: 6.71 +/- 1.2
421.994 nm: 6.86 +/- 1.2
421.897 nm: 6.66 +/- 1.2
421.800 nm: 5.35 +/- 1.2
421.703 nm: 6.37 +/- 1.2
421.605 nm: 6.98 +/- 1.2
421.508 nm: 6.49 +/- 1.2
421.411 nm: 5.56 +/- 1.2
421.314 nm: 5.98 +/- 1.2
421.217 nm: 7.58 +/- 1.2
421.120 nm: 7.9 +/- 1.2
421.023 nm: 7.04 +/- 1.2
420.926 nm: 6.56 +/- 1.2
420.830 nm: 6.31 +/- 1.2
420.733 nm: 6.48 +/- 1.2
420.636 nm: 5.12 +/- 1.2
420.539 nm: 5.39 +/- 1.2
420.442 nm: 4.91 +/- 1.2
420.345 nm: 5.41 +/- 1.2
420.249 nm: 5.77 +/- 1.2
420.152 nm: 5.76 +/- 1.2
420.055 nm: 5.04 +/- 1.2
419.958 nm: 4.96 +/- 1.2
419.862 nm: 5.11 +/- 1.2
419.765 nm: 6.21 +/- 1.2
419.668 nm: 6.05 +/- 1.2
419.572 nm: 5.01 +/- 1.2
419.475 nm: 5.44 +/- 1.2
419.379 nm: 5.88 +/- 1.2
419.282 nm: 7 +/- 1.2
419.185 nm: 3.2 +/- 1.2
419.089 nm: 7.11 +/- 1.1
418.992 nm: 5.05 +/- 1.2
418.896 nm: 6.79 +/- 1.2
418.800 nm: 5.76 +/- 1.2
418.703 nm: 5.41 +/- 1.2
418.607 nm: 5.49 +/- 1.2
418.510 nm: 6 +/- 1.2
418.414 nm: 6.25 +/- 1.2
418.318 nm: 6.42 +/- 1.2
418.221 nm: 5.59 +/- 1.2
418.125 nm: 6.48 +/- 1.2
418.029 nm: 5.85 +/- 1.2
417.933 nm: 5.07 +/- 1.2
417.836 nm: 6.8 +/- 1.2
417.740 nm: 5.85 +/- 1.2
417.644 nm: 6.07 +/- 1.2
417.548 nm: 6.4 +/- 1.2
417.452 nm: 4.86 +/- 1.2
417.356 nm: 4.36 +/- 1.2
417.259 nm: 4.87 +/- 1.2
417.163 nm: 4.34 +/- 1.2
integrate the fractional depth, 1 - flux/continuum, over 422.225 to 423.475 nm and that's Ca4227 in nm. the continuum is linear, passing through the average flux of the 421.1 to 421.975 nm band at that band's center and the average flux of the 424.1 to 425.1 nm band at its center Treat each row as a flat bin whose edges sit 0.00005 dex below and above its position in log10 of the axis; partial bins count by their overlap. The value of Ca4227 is 0.092 nm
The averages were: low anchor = 6.5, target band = 6.09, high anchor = 6.68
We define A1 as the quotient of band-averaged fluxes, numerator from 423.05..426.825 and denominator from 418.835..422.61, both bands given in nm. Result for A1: 1.06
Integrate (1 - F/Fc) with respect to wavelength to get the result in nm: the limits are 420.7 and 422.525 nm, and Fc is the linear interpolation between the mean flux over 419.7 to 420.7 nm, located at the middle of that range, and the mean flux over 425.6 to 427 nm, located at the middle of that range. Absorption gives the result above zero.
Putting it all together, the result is -0.26 nm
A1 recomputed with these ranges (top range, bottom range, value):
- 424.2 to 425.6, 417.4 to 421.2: 1.10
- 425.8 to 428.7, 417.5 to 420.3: 1.07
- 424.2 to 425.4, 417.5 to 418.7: 1.09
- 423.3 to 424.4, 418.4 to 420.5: 1.10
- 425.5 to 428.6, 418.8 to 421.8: 1.04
